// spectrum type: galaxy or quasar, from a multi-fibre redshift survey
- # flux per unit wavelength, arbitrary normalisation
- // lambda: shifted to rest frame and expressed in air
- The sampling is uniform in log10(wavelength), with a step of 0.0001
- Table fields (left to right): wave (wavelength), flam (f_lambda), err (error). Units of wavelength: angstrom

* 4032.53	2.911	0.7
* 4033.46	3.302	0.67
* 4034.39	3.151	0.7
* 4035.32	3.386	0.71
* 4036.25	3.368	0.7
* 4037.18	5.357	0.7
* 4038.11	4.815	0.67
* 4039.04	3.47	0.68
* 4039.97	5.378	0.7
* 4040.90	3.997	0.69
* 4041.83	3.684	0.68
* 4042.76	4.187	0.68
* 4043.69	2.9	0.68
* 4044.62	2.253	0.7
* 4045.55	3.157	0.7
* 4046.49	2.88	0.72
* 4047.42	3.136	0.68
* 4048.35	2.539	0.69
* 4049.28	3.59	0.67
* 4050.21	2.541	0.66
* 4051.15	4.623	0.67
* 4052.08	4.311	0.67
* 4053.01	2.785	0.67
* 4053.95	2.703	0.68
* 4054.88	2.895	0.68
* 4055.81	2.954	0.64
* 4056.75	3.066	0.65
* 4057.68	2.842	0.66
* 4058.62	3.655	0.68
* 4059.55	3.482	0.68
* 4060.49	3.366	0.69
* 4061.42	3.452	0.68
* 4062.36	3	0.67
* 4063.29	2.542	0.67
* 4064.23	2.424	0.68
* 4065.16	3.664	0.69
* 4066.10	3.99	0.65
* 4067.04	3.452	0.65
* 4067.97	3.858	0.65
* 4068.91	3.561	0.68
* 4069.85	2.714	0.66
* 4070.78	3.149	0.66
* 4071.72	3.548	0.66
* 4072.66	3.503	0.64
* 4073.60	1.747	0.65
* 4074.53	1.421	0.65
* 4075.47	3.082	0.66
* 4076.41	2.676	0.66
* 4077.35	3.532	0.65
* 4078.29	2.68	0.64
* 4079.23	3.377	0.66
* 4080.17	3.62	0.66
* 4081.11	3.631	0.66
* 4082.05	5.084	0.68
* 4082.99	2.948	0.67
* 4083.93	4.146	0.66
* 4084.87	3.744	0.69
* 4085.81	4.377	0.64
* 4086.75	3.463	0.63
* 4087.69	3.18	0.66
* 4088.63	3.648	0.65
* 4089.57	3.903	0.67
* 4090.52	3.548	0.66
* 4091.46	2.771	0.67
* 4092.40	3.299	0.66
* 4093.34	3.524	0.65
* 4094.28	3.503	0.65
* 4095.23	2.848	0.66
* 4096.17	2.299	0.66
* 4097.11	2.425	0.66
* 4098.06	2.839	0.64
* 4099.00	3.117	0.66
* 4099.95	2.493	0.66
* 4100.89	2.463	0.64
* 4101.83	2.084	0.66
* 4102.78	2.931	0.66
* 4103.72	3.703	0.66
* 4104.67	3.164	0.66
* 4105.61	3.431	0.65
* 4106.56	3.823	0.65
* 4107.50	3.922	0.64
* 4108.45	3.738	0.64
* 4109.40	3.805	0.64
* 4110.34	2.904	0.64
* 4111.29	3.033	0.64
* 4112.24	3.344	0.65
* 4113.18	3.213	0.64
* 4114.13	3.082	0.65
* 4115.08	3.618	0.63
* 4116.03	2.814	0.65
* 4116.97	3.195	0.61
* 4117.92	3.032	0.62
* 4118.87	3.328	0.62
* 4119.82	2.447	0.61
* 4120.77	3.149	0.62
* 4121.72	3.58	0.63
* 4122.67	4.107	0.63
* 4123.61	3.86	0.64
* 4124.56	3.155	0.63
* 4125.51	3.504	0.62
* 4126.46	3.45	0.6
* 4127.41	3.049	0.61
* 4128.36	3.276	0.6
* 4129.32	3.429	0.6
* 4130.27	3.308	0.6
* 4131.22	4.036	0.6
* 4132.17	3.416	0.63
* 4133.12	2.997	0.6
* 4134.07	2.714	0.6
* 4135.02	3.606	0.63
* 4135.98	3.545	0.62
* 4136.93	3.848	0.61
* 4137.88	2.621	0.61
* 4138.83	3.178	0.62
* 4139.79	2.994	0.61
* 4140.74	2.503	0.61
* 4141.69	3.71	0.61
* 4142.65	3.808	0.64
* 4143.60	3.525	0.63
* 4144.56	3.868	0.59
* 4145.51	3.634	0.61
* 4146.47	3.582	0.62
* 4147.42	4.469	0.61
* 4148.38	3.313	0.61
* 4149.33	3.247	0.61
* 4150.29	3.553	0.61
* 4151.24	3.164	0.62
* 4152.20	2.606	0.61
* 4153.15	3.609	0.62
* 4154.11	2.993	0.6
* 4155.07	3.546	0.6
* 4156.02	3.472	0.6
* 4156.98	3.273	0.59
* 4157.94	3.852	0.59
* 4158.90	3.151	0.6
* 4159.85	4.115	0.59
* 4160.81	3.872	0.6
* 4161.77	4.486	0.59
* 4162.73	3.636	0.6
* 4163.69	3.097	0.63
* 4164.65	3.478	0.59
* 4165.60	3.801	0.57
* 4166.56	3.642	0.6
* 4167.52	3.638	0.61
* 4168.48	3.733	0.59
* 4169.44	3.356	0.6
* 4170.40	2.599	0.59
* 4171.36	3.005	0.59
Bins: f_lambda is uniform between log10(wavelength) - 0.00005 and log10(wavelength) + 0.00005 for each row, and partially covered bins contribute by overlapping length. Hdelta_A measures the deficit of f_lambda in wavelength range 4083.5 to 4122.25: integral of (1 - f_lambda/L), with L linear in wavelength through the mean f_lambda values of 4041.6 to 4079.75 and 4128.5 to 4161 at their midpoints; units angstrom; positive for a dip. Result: 0.5 angstrom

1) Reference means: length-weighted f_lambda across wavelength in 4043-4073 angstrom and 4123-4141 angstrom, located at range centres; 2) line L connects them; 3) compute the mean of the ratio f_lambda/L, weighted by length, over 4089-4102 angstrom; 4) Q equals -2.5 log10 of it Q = 0.10 mag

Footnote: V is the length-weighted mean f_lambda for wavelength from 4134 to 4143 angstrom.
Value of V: 3.27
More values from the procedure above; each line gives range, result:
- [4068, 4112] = 3.23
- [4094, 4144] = 3.22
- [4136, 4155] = 3.39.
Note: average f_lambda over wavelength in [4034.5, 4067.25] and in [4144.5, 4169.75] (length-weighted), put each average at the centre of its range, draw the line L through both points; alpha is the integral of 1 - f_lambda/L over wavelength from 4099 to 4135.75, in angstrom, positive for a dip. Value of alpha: 2.51 angstrom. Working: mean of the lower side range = 3.42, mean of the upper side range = 3.56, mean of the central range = 3.27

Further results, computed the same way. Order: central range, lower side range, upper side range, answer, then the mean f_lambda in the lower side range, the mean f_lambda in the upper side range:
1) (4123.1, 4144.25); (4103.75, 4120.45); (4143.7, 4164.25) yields 0.5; 3.3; 3.55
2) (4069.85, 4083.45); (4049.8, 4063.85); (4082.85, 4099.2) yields 0.6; 3.21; 3.32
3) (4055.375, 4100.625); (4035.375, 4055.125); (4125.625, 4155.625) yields 3.4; 3.55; 3.38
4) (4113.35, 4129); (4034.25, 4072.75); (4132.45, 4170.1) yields 0.7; 3.41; 3.46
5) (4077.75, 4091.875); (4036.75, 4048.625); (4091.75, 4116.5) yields -1.3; 3.69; 3.13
